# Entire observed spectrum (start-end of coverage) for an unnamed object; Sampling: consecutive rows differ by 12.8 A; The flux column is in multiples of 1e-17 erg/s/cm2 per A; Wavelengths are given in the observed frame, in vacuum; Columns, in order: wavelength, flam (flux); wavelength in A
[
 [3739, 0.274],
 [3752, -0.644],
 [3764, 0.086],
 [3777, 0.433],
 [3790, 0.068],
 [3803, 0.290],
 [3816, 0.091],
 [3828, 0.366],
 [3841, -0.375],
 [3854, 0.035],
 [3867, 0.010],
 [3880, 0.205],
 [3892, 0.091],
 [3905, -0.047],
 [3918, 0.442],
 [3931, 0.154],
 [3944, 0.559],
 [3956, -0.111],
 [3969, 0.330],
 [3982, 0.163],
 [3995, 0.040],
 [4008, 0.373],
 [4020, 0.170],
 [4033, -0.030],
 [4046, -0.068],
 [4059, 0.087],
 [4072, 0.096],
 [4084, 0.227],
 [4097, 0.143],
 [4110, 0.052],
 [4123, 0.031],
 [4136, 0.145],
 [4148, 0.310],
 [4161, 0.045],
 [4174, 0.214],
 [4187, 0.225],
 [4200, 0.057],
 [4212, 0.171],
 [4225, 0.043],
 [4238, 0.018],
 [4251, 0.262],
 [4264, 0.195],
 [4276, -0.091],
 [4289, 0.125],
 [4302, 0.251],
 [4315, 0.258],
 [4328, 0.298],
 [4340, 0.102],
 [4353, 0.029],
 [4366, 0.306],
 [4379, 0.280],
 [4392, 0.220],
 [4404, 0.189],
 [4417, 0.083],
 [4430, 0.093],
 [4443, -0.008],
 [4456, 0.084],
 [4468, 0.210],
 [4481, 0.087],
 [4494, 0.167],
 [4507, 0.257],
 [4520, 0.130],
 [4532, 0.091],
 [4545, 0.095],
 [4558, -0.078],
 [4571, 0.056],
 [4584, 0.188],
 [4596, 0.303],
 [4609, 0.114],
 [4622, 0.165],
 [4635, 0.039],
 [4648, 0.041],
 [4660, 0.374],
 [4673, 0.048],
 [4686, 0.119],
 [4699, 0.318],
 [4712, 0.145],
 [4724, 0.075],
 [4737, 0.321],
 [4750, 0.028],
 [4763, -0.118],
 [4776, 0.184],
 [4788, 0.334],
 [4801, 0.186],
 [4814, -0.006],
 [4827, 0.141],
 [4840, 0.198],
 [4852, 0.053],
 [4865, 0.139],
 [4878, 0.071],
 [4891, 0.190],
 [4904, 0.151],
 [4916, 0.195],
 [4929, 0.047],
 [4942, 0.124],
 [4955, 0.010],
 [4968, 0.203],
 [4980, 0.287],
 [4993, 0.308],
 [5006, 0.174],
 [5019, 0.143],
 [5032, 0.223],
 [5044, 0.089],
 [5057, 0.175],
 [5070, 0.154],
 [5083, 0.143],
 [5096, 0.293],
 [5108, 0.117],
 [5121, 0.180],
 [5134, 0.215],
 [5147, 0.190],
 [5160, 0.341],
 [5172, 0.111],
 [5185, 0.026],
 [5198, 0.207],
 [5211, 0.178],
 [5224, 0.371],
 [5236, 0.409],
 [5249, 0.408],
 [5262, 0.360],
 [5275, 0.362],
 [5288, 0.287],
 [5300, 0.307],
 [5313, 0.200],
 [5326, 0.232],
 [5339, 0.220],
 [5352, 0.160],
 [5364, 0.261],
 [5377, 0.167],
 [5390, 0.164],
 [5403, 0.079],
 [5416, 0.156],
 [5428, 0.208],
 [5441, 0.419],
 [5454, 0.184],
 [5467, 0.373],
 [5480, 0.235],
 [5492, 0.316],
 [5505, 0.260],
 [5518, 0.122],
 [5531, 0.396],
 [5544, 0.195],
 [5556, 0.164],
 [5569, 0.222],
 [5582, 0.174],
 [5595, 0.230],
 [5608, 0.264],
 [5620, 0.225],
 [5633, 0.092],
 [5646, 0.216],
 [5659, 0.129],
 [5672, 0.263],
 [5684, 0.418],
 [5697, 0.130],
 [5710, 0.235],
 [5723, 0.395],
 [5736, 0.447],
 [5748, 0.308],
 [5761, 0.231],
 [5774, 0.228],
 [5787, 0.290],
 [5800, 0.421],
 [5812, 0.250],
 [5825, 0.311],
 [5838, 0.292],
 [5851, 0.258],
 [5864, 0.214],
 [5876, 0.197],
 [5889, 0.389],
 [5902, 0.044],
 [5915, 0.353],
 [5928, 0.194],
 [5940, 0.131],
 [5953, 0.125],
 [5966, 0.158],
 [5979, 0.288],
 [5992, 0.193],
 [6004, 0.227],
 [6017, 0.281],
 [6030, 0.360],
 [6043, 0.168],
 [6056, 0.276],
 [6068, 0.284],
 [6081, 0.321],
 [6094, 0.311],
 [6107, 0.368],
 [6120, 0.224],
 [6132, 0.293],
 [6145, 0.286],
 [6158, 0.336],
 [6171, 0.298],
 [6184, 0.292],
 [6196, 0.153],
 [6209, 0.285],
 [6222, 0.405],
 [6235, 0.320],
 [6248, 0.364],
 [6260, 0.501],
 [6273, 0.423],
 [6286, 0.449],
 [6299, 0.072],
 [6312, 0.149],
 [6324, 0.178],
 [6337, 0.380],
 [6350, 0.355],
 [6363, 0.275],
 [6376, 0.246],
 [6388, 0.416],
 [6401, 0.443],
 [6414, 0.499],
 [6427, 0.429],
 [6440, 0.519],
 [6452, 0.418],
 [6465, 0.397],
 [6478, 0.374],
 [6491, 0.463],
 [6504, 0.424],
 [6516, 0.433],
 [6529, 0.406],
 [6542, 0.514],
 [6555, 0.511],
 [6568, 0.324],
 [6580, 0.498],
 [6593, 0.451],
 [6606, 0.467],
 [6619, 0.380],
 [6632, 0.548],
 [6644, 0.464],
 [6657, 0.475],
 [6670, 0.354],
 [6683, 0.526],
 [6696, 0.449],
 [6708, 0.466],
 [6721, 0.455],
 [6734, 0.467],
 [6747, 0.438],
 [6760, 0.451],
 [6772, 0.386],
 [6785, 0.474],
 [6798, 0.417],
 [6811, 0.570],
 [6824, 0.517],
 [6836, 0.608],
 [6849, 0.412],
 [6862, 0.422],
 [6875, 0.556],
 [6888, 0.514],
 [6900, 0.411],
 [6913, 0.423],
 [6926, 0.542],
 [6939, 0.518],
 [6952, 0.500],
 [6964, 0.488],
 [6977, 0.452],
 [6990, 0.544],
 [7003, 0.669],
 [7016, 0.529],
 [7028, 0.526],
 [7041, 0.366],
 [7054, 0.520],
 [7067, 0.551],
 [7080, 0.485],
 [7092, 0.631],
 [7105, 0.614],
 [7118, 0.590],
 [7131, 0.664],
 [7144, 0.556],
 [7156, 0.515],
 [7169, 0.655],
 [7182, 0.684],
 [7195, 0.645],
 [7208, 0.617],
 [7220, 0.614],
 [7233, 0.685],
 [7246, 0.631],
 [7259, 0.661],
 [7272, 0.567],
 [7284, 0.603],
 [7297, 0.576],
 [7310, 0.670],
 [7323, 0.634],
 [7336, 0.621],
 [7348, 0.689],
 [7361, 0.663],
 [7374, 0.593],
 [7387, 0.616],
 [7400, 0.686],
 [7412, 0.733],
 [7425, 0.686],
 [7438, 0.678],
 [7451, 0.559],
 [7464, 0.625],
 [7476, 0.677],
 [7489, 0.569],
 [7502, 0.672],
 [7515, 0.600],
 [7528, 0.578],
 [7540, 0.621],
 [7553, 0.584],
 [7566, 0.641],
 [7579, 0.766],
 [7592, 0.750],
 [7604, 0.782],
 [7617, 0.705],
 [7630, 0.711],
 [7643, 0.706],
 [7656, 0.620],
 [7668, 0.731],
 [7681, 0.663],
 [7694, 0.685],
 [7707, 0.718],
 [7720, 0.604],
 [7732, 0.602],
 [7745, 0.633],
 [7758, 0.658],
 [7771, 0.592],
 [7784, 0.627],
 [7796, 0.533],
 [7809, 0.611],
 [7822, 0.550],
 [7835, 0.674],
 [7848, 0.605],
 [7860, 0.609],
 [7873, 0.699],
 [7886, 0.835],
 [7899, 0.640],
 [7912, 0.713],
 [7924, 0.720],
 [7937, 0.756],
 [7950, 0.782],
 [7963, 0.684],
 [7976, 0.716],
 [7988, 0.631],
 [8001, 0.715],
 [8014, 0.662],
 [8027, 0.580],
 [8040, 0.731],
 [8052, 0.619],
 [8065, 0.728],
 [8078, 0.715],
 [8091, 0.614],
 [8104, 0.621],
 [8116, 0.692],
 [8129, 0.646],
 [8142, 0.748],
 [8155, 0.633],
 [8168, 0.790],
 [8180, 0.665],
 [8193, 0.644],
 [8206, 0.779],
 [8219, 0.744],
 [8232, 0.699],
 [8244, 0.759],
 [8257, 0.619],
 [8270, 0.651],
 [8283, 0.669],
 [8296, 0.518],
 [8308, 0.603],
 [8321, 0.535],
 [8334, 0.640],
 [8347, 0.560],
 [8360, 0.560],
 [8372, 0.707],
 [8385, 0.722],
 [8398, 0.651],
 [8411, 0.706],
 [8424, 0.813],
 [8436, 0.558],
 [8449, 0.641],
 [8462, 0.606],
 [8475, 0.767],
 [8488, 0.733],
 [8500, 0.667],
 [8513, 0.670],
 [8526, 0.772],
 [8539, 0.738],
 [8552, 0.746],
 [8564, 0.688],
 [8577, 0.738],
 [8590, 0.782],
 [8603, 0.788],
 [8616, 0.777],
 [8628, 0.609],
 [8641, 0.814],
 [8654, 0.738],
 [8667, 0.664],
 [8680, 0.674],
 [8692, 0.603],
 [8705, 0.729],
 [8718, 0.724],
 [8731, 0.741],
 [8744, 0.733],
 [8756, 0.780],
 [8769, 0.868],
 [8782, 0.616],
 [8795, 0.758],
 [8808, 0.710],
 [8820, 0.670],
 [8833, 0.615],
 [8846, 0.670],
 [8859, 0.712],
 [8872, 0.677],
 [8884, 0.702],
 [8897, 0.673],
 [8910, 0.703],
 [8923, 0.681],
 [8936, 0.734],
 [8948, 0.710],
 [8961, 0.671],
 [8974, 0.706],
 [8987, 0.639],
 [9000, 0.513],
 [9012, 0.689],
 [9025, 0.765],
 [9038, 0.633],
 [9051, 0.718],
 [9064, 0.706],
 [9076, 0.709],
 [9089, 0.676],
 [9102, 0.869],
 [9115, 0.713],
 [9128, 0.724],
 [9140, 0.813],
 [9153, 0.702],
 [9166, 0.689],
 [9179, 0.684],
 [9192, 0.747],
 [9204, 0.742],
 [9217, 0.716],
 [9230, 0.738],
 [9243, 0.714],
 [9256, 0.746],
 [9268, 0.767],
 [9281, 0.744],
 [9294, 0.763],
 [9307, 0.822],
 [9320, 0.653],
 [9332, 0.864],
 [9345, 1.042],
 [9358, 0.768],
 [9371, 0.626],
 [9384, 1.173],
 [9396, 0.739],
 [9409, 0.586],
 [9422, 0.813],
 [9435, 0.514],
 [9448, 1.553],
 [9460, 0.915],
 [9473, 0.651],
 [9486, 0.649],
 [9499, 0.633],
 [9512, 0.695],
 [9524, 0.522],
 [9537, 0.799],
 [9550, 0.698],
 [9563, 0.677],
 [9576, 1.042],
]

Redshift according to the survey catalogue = 0.604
